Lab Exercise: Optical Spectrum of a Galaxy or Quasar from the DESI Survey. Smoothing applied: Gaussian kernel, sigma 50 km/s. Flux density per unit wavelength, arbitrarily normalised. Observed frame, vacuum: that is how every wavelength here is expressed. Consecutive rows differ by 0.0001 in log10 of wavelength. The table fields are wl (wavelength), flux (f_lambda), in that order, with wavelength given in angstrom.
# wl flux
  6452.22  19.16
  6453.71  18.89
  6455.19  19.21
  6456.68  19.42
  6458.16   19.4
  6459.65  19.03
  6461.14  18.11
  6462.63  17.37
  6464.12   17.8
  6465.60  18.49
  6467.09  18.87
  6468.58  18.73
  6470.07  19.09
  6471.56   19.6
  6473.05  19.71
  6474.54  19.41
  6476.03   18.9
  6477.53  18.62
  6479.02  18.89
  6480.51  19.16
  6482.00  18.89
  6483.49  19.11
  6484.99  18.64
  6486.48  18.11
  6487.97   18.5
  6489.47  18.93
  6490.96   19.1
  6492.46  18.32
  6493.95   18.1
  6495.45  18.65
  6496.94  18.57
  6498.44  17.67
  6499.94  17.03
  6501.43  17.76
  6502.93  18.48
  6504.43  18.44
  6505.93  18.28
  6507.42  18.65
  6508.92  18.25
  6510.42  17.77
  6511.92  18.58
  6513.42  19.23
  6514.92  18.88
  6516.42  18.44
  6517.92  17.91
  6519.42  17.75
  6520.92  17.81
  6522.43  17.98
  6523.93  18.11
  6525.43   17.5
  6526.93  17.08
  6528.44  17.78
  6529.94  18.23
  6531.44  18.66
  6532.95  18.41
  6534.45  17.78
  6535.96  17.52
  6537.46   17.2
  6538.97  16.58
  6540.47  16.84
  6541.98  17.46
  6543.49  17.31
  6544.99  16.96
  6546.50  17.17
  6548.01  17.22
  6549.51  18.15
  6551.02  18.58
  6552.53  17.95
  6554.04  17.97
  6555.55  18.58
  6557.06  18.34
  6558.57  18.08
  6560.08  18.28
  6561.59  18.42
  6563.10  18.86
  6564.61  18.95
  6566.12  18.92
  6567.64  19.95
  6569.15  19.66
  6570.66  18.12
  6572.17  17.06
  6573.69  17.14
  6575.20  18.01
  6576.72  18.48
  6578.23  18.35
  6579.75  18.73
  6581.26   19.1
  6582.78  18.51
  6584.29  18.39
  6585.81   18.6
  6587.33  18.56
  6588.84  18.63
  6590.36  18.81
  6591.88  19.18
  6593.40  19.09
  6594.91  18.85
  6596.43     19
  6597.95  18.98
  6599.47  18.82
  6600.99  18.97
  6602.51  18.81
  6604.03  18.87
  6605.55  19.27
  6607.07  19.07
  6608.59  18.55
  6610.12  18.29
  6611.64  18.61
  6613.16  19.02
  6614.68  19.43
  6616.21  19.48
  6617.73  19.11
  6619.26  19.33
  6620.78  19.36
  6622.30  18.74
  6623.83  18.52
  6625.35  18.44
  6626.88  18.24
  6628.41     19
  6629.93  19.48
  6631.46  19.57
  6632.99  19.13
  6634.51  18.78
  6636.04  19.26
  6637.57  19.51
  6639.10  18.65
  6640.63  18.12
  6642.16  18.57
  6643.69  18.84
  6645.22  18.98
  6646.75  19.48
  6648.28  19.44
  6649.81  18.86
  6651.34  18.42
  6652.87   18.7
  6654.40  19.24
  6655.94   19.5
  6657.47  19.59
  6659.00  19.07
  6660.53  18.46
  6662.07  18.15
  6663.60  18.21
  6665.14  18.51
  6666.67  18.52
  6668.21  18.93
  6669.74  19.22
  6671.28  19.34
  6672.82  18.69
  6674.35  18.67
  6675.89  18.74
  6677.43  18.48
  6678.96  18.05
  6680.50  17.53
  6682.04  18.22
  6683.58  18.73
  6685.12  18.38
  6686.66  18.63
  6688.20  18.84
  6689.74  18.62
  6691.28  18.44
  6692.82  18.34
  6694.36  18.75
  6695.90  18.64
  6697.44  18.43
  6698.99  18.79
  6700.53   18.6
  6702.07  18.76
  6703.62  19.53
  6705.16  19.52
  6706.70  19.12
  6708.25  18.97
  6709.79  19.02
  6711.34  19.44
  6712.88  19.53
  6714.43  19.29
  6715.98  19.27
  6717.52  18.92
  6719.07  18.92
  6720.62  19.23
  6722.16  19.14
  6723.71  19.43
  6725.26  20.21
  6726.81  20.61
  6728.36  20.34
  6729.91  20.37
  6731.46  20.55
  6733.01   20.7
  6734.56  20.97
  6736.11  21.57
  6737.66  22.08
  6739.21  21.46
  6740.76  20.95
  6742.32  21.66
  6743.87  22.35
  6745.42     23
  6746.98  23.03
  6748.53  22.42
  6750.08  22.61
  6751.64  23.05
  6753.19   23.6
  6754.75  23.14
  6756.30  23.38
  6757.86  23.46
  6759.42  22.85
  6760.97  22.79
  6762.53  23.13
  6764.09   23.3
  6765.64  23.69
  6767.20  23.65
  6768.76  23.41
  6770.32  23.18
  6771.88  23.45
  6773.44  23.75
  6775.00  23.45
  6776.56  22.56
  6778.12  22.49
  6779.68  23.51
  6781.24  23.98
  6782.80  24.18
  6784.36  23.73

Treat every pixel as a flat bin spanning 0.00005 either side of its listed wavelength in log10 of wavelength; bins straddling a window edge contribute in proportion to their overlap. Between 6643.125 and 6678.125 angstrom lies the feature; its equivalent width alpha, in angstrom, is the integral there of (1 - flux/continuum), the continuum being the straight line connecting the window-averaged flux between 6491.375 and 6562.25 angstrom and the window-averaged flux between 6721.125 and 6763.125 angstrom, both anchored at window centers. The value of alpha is 2.5 angstrom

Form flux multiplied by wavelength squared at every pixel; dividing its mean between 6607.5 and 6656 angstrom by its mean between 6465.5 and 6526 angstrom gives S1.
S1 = 1.07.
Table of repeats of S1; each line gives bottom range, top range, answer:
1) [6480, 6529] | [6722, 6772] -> 1.30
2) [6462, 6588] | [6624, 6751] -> 1.12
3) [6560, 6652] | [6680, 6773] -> 1.14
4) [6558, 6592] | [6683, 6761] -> 1.15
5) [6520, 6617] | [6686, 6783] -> 1.21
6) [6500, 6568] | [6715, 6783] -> 1.30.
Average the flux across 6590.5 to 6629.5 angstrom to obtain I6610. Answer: 18.9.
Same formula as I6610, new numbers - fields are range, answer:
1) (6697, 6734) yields 19.5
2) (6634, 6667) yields 18.9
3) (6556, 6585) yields 18.5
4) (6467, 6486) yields 19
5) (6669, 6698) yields 18.6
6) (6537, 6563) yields 17.7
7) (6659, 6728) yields 18.9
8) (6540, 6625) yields 18.5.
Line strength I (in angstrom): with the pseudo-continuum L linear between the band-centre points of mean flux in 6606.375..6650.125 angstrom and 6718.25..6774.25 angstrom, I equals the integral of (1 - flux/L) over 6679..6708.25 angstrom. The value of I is 2.81 angstrom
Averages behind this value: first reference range 19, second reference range 22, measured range 18.6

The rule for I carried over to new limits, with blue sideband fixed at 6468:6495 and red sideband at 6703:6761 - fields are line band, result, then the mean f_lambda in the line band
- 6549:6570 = 1.0 angstrom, 18.6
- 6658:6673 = 1.2 angstrom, 18.7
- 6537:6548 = 1.3 angstrom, 17.1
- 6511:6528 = 1.0 angstrom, 18.1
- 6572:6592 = 1.3 angstrom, 18.4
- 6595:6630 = 1.8 angstrom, 18.9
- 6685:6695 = 1.0 angstrom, 18.6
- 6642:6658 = 0.9 angstrom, 19.1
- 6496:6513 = 0.8 angstrom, 18.2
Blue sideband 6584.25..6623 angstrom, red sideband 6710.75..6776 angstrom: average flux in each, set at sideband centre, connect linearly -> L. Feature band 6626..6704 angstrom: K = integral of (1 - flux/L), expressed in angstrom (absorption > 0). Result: 5.3 angstrom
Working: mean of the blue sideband 18.9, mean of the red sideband 21.7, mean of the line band 18.8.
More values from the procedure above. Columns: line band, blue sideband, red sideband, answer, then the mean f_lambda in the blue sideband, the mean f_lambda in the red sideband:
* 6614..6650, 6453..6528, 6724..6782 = 2.8 angstrom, 18.5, 22.4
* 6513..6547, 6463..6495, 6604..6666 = 1.9 angstrom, 18.8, 18.9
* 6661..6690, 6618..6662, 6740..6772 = 2.3 angstrom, 19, 22.9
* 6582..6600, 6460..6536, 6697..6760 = 0.5 angstrom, 18.4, 20.7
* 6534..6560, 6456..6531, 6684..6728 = 1.4 angstrom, 18.5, 19.1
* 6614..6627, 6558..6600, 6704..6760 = 0.2 angstrom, 18.6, 20.9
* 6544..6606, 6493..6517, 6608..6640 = 0.7 angstrom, 18.3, 19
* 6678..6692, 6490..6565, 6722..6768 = 1.7 angstrom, 18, 22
